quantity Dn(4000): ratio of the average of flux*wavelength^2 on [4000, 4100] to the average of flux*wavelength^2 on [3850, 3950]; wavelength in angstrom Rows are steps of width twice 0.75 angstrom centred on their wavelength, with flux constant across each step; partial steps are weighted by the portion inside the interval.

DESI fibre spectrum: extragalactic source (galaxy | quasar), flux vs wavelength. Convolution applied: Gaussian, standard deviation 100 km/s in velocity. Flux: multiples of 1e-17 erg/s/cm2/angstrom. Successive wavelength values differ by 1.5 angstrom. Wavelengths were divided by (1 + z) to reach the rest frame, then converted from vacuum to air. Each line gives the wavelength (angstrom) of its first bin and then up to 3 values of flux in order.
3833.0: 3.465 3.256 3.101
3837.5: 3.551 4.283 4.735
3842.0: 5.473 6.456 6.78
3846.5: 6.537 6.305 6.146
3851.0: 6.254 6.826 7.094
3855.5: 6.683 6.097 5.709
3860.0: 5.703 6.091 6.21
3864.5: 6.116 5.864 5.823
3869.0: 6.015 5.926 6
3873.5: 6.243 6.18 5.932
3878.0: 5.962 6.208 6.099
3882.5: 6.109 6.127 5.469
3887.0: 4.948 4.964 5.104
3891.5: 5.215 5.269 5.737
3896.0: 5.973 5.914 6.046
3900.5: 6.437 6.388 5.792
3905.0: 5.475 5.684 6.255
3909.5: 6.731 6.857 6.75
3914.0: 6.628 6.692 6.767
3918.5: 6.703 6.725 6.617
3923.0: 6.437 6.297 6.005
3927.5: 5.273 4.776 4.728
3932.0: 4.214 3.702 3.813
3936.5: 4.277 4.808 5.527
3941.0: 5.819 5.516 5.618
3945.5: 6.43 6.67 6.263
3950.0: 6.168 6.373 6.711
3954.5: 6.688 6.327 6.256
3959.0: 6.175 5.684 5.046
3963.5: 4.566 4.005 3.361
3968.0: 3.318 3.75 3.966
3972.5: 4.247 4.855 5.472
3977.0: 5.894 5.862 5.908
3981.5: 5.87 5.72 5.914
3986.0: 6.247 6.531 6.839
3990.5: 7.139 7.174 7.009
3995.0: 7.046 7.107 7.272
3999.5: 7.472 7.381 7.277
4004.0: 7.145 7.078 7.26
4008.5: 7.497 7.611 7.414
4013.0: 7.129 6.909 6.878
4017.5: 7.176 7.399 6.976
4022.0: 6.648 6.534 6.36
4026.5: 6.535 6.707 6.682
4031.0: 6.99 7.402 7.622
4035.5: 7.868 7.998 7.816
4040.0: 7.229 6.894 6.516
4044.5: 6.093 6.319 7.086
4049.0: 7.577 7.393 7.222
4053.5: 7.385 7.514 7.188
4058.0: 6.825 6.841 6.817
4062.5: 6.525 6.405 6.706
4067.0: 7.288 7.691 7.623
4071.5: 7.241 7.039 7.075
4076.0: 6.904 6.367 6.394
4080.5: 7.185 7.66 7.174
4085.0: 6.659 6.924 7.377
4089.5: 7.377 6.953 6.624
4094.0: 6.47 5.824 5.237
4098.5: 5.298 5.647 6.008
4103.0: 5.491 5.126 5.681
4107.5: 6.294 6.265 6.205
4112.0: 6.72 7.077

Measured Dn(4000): 1.28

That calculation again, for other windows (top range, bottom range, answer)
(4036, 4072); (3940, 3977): 1.38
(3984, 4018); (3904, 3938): 1.28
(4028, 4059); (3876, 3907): 1.34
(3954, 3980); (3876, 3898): 0.93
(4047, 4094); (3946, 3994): 1.30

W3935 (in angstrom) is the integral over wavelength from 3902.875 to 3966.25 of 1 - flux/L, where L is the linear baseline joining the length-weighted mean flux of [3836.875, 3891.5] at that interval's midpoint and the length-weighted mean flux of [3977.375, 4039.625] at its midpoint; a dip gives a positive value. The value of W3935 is 6.1 angstrom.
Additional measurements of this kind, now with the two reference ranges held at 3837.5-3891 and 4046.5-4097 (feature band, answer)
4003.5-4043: -2.35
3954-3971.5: 4.09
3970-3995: 2.30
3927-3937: 3.01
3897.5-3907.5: 0.23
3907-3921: -1.10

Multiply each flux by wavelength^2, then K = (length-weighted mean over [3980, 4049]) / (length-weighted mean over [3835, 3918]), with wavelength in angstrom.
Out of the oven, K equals 1.3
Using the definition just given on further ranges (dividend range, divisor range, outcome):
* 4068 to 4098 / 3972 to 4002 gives 1.13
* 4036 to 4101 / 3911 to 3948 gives 1.29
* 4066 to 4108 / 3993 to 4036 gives 0.96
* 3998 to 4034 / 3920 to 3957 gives 1.30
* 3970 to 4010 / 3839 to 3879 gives 1.13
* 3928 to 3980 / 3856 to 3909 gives 0.92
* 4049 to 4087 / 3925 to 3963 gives 1.35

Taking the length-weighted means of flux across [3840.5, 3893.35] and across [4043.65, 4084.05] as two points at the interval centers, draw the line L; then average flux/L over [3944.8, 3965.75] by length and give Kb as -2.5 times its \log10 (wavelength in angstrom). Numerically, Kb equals 0.09 mag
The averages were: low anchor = 5.99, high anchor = 7.02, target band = 5.95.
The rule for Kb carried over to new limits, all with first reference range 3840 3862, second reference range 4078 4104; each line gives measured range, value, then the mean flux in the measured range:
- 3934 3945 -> 0.24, 5.05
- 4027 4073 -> -0.11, 7.11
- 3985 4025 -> -0.11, 7.06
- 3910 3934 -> 0.05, 5.98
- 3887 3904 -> 0.11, 5.68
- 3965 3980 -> 0.36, 4.57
